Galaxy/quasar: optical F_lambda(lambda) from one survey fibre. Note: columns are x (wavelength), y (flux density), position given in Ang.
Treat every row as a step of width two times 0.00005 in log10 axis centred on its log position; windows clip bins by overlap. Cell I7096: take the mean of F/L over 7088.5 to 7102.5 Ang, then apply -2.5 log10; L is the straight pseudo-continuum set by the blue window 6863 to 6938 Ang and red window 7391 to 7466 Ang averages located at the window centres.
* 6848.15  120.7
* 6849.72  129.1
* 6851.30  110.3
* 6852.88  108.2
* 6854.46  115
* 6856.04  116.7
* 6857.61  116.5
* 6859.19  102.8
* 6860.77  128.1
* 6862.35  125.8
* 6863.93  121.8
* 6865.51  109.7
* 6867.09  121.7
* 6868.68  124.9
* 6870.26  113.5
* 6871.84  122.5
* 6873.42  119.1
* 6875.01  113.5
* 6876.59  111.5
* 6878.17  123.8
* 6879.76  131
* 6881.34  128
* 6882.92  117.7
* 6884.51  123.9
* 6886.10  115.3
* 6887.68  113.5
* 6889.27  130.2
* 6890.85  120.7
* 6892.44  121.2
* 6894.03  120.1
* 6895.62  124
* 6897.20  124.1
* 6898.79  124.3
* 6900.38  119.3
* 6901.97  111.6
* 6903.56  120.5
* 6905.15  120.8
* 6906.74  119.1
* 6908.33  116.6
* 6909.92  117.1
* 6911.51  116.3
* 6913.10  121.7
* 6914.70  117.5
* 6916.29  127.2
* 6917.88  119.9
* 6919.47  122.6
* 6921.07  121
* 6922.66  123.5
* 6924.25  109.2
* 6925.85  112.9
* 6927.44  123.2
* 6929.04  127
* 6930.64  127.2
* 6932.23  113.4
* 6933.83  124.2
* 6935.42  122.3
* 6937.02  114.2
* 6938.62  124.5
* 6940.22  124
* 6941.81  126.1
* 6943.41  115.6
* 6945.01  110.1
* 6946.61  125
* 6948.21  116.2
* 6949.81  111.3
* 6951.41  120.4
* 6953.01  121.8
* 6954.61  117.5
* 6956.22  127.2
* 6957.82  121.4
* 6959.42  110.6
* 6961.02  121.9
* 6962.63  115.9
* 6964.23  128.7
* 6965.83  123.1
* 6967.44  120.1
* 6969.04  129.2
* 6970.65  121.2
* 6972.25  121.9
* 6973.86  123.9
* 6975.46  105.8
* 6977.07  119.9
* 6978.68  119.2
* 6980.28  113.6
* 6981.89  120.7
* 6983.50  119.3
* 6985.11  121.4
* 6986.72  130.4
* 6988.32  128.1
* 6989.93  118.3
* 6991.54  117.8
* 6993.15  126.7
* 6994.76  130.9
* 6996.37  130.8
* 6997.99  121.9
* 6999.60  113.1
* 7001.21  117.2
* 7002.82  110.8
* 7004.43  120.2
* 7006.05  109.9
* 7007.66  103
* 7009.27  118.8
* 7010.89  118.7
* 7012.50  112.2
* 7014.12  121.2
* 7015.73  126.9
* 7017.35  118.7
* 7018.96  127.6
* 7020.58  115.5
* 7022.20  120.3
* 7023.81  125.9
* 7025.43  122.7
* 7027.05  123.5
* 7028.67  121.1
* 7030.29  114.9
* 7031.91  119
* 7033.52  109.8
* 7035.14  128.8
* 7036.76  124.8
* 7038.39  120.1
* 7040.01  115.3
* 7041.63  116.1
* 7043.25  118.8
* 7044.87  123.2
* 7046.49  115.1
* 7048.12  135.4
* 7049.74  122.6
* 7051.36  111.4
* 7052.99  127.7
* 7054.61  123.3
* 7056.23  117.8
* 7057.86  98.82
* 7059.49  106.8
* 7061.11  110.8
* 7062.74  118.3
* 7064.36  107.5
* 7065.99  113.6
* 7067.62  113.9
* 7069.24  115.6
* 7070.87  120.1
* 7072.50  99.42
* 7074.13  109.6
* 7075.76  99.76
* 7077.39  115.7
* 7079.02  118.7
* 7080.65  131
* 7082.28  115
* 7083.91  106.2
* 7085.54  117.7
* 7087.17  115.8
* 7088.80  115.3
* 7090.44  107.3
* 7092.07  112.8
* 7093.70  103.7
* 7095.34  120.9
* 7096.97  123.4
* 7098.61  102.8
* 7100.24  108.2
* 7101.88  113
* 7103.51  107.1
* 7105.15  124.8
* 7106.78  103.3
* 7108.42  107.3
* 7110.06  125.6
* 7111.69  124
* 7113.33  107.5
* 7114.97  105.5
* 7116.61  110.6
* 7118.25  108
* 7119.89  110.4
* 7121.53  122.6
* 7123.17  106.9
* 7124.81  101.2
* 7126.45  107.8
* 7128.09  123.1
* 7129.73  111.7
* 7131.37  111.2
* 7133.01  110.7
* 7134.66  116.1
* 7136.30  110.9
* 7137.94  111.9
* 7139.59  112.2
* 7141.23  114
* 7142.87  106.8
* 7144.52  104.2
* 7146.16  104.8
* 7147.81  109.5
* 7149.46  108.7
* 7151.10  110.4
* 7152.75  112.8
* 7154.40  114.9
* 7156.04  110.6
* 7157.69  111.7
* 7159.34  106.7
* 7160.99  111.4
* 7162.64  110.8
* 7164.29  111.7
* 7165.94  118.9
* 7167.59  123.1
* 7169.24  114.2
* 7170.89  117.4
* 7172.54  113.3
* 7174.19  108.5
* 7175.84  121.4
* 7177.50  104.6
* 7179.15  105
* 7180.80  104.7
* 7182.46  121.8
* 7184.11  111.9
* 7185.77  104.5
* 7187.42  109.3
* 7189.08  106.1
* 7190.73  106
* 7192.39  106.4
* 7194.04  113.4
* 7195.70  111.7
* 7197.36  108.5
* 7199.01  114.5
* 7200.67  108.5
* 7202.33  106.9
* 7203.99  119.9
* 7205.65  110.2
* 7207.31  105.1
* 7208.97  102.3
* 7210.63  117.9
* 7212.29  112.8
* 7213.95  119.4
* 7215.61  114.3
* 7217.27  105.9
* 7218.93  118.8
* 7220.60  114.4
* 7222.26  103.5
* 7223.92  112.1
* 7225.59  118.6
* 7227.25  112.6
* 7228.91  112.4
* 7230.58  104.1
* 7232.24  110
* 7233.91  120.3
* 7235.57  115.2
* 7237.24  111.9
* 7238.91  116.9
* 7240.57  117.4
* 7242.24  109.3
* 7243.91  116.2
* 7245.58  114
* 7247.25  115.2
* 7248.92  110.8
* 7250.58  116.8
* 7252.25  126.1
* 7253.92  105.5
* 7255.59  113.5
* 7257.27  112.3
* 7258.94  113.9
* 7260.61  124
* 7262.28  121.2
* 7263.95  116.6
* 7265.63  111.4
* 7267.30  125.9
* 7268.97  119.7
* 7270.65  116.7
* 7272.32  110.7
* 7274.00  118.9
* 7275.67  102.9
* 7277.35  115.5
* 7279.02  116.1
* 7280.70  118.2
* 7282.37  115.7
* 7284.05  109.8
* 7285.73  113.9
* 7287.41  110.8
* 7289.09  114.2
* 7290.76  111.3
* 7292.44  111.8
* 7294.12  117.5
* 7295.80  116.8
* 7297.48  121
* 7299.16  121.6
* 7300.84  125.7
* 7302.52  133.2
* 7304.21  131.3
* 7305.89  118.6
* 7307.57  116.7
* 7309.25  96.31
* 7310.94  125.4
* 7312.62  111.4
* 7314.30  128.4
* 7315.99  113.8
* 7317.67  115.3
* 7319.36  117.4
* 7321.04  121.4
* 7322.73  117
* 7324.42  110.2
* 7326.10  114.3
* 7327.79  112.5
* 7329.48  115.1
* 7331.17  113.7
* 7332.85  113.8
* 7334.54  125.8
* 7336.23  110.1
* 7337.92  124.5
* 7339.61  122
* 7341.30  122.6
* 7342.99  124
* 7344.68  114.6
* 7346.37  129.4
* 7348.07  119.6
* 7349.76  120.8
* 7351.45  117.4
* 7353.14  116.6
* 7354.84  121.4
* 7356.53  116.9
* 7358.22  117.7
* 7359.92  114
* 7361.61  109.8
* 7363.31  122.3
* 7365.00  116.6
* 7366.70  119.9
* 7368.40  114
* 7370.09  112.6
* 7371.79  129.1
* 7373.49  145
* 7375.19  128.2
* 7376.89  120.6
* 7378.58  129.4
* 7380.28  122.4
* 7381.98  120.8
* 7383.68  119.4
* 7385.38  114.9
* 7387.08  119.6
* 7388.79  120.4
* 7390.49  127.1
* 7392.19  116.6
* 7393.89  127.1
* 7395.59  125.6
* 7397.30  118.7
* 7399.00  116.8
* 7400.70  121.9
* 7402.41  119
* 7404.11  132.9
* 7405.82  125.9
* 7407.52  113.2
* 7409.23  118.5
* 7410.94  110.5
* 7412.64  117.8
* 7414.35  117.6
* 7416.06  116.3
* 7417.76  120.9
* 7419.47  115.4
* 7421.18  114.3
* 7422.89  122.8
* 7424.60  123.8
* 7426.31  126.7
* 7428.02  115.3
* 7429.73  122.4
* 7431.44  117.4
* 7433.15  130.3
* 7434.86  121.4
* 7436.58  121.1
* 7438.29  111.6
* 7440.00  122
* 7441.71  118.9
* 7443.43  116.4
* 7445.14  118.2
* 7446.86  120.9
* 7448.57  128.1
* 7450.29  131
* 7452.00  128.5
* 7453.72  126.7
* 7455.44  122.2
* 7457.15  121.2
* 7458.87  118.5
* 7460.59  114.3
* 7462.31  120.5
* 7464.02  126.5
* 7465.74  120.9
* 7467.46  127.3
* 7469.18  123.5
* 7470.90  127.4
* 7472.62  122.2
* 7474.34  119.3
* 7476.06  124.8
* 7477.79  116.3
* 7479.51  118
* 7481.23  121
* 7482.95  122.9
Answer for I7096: 0.08 mag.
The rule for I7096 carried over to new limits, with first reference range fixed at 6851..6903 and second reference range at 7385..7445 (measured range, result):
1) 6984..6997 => -0.05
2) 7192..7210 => 0.09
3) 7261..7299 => 0.04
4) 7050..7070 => 0.05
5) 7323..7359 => 0.02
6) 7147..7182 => 0.07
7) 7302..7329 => 0.02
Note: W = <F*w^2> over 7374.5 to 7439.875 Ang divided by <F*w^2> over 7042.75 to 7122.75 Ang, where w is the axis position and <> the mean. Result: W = 1.16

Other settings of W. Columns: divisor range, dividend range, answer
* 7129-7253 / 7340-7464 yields 1.14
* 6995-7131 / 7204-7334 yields 1.06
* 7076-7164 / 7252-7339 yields 1.09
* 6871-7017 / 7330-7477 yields 1.14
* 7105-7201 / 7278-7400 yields 1.12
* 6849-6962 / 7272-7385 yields 1.11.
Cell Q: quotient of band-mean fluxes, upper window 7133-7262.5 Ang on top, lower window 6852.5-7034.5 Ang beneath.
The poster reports 0.9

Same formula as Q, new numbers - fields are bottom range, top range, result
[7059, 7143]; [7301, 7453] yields 1.07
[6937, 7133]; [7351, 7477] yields 1.03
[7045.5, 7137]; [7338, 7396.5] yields 1.07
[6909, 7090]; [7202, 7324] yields 0.97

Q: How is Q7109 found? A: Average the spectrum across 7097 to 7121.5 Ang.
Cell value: 112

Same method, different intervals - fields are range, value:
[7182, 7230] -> 111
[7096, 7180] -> 112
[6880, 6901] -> 122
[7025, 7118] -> 115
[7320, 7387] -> 120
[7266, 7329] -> 117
